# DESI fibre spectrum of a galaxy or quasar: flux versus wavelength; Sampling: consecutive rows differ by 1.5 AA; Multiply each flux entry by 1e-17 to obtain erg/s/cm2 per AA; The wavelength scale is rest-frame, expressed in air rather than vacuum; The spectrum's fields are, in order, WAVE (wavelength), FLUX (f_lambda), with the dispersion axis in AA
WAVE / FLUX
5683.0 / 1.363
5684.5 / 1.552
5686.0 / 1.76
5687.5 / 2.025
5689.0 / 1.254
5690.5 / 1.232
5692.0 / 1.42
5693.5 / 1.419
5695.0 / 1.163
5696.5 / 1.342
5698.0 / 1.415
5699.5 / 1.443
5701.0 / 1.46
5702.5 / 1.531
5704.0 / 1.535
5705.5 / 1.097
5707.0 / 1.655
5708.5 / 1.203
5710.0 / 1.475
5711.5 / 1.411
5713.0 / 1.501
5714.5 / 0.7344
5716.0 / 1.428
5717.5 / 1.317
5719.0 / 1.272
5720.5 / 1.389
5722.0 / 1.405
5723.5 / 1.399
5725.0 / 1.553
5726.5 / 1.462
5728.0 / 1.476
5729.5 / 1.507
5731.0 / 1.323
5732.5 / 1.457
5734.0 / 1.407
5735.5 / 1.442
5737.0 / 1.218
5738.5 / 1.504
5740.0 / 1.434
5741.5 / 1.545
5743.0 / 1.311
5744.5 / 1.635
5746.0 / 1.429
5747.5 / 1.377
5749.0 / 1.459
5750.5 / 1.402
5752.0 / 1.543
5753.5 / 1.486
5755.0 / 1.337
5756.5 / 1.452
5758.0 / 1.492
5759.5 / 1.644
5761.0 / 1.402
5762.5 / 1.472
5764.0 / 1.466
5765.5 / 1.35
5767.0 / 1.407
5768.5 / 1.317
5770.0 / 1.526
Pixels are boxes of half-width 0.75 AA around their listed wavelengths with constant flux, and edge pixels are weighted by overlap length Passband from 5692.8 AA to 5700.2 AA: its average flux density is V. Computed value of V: 1.36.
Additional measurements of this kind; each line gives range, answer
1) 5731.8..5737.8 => 1.38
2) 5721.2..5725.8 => 1.45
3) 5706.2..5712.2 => 1.43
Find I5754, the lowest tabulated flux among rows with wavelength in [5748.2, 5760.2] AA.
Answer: 1.337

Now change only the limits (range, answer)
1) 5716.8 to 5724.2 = 1.272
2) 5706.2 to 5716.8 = 0.7344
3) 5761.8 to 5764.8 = 1.466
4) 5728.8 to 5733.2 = 1.323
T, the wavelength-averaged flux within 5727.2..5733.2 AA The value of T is 1.44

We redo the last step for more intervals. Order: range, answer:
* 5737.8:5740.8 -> 1.47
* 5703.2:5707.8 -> 1.43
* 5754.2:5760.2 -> 1.48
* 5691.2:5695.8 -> 1.33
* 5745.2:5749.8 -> 1.42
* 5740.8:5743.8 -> 1.43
